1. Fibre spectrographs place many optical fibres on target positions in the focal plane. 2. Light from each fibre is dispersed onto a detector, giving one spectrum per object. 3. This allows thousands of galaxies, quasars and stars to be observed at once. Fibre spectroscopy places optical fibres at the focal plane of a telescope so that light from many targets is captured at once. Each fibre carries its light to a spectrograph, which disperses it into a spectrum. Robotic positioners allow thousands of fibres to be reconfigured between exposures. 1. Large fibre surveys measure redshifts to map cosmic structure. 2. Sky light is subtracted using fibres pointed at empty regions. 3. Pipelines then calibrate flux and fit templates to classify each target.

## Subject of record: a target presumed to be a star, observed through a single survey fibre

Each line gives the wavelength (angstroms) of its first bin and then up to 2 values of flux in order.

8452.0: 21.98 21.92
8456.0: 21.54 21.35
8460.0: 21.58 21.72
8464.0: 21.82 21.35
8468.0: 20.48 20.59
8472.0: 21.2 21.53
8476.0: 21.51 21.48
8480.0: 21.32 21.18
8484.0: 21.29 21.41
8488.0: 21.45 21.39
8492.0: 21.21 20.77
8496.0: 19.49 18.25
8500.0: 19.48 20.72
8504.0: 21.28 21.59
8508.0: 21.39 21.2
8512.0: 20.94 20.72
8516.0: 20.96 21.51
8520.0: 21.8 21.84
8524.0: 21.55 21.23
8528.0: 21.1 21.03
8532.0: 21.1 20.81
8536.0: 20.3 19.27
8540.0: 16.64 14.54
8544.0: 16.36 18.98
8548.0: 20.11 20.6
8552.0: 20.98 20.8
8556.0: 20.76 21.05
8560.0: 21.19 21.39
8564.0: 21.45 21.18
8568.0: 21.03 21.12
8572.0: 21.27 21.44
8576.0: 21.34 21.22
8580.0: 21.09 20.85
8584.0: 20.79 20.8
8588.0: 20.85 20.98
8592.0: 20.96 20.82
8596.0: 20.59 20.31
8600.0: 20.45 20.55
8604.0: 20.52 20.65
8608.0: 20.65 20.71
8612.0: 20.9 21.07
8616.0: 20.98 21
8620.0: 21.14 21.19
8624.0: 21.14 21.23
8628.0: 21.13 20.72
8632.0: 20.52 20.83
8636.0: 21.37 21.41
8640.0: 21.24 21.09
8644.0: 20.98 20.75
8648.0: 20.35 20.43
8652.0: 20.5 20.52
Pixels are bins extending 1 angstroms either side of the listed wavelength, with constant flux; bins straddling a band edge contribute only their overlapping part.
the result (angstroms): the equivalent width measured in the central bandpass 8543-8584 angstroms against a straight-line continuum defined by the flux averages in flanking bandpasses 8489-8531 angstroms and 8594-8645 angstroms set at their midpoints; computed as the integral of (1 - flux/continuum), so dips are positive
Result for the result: 0.39 angstroms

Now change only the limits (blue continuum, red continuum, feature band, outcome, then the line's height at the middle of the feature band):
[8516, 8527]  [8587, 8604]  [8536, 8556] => 2.2 angstroms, 21.2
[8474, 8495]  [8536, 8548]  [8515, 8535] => -2.7 angstroms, 18.7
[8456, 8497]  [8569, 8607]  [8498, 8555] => 2.1 angstroms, 21.1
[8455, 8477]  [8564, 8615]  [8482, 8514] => 0.6 angstroms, 21.2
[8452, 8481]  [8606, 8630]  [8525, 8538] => 0.3 angstroms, 21.2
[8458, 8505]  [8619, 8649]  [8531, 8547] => 1.9 angstroms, 21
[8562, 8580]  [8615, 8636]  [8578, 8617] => 0.7 angstroms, 21.1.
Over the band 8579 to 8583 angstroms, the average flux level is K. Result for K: 21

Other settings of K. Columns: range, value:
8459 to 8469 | 21.4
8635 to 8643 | 21.3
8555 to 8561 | 21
